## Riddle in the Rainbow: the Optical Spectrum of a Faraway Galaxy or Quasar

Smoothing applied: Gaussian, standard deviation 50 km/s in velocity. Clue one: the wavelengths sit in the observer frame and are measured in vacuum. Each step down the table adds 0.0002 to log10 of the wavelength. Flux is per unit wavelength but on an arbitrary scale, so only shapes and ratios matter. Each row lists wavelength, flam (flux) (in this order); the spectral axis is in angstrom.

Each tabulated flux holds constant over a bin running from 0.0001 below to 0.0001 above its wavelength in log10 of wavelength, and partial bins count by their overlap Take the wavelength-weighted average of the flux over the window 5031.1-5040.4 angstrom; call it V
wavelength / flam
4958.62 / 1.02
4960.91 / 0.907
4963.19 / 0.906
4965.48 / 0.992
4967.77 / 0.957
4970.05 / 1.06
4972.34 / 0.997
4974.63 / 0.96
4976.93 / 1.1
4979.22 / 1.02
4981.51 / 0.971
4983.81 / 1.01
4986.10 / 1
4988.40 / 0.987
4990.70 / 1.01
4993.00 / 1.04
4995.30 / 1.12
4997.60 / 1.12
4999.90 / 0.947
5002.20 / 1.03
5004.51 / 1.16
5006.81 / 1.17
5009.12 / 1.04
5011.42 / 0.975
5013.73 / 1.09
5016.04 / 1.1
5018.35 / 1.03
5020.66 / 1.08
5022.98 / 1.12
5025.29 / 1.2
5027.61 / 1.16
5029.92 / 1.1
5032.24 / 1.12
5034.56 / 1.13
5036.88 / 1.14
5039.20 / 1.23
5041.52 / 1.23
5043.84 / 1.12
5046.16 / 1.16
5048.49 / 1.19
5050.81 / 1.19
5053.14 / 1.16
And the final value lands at 1.16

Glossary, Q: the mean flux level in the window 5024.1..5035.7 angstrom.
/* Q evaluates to 1.14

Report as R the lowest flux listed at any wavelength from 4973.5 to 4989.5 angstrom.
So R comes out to 0.96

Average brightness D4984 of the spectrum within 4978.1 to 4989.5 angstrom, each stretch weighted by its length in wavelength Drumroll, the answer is 0.998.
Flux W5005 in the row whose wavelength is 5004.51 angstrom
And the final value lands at 1.16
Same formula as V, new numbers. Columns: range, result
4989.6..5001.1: 1.05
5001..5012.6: 1.07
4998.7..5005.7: 1.05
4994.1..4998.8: 1.12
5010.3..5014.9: 1.03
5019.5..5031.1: 1.13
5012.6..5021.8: 1.08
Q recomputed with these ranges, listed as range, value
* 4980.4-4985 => 0.991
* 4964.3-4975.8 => 0.992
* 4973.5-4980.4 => 1.03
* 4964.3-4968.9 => 0.973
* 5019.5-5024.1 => 1.1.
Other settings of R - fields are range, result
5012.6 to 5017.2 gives 1.09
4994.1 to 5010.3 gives 0.947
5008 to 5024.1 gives 0.975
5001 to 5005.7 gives 1.03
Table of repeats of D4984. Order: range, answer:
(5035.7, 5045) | 1.18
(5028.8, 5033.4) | 1.11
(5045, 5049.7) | 1.18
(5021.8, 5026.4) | 1.16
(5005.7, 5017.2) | 1.07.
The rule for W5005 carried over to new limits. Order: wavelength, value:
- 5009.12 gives 1.04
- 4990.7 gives 1.01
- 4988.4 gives 0.987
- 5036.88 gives 1.14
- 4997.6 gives 1.12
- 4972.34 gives 0.997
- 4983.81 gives 1.01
